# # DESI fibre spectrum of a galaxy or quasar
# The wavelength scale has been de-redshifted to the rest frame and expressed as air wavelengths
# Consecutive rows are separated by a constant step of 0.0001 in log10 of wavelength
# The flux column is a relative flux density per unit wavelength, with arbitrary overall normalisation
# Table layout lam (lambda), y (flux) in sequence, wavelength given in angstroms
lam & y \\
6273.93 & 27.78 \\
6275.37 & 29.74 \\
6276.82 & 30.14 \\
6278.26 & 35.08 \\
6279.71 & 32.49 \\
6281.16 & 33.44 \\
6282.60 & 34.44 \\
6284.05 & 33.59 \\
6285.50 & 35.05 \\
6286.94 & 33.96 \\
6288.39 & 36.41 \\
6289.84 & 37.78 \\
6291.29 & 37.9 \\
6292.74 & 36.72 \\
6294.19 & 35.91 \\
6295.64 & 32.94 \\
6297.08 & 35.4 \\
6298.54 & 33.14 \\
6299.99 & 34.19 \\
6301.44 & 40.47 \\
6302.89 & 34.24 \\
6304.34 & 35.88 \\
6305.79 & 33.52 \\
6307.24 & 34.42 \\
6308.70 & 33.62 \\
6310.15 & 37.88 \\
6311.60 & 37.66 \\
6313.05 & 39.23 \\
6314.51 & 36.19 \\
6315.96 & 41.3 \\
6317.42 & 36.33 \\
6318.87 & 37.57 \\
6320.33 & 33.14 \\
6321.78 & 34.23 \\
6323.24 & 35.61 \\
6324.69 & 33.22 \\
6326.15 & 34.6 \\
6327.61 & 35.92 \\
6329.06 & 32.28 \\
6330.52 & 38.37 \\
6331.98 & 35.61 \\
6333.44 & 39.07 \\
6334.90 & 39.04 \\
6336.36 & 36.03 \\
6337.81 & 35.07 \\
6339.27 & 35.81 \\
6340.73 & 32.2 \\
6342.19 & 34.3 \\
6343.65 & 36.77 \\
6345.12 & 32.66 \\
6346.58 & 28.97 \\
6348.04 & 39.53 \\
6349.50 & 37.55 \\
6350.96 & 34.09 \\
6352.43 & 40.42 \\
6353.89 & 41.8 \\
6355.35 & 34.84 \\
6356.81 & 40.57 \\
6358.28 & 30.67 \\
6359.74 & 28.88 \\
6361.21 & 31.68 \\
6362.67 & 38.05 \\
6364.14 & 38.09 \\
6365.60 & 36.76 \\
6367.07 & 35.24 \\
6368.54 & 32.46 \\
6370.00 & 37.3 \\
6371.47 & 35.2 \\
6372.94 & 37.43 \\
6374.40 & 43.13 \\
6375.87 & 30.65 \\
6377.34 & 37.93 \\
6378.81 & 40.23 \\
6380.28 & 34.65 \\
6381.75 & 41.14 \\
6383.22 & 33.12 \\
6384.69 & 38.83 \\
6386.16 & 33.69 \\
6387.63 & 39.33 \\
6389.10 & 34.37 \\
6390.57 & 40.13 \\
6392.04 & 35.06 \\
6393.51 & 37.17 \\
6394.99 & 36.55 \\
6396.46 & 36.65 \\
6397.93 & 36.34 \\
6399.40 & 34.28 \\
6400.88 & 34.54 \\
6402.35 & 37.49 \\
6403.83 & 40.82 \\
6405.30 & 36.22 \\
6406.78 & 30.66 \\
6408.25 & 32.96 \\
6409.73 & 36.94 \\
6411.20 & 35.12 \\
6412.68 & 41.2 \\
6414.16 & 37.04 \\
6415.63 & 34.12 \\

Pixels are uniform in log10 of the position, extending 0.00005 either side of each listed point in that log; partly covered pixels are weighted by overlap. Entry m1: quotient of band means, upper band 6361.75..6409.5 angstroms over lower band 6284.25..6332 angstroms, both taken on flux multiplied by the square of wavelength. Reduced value 1.04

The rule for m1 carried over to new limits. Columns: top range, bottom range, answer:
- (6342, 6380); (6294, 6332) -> 1.02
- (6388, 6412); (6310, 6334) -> 1.02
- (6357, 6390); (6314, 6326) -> 1.02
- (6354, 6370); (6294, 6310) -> 1.02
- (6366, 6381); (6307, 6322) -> 1.01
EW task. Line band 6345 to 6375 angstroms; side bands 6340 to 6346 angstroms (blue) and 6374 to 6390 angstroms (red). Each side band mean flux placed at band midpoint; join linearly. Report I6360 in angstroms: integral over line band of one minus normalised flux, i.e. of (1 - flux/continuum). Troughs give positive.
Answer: -0.7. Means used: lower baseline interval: 33.8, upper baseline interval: 36.9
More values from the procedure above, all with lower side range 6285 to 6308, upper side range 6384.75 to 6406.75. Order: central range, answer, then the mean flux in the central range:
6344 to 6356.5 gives -0.1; 36.4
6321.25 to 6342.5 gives 0.2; 35.5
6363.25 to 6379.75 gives -0.2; 36.7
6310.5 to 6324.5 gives -0.4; 36.7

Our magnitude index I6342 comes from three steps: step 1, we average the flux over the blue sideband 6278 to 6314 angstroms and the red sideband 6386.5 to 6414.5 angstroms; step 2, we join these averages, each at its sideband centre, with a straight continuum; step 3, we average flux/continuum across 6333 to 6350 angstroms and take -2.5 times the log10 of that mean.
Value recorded 0.01 mag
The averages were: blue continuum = 35.4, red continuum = 36.4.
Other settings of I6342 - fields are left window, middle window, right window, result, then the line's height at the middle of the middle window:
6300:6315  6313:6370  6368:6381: 0.02 mag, 36.4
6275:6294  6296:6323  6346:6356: -0.02 mag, 35.4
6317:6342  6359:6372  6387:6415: 0.04 mag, 36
